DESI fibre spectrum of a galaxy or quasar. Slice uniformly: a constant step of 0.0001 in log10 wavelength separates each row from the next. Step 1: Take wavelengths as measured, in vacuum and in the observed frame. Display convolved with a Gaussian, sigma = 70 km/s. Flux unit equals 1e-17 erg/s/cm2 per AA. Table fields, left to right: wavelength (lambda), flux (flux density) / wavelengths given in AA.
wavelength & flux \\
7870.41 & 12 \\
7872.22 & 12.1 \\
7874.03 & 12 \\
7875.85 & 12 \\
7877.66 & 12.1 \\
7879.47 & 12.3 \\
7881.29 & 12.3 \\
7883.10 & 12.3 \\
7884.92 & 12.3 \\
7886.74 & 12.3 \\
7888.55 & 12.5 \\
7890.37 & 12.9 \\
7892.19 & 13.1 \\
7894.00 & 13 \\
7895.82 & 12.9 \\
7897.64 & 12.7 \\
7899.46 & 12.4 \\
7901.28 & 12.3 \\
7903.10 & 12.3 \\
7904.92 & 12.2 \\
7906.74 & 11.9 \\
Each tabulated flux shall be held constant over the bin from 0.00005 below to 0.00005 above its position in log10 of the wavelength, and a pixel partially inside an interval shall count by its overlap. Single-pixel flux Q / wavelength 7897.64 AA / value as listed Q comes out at 12.7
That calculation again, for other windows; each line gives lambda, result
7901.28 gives 12.3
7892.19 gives 13.1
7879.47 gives 12.3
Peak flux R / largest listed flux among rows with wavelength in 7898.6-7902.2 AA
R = 12.4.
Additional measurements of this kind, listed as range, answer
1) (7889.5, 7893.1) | 13.1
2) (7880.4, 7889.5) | 12.5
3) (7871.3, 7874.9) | 12.1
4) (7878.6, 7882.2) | 12.3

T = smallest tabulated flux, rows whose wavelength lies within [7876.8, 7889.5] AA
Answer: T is 12.1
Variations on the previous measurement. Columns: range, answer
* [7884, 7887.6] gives 12.3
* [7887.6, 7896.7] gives 12.5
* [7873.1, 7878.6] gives 12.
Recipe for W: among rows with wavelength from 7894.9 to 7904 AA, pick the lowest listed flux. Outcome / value 12.3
